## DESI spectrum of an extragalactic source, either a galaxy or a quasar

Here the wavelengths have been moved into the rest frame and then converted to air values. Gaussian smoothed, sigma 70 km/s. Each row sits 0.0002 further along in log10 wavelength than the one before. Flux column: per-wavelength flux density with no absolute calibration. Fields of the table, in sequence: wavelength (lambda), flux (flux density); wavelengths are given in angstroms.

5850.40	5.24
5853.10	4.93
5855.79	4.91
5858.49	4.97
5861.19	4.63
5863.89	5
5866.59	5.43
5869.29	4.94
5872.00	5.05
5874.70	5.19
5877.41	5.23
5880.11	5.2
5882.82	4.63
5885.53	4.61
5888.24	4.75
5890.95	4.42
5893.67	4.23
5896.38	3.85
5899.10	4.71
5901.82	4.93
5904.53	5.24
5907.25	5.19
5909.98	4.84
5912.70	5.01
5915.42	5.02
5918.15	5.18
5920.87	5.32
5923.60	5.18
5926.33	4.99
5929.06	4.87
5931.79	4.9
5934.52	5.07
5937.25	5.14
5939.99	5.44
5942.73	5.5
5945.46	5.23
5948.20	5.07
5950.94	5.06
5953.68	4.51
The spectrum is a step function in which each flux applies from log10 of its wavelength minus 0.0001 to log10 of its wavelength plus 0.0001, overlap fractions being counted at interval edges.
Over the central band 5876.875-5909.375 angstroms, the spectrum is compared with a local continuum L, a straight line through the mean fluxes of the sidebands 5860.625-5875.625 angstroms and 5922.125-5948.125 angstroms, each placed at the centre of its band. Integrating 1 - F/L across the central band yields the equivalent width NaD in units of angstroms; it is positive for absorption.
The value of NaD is 2.2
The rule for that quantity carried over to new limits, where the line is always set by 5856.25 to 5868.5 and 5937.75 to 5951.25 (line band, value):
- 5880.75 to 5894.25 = 1.32 angstroms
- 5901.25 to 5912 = 0.18 angstroms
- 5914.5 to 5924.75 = 0.01 angstroms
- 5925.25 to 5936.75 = 0.56 angstroms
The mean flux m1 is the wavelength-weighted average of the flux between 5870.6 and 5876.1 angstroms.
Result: 5.11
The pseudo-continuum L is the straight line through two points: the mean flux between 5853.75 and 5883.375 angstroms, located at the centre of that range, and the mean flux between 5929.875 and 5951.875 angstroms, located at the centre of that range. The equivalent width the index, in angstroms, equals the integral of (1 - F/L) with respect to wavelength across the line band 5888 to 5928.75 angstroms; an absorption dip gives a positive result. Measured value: 2.0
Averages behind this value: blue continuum 5.03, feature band 4.86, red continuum 5.17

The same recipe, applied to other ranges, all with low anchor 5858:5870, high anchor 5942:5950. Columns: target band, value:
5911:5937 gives 0.6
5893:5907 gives 1.2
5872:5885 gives 0.0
